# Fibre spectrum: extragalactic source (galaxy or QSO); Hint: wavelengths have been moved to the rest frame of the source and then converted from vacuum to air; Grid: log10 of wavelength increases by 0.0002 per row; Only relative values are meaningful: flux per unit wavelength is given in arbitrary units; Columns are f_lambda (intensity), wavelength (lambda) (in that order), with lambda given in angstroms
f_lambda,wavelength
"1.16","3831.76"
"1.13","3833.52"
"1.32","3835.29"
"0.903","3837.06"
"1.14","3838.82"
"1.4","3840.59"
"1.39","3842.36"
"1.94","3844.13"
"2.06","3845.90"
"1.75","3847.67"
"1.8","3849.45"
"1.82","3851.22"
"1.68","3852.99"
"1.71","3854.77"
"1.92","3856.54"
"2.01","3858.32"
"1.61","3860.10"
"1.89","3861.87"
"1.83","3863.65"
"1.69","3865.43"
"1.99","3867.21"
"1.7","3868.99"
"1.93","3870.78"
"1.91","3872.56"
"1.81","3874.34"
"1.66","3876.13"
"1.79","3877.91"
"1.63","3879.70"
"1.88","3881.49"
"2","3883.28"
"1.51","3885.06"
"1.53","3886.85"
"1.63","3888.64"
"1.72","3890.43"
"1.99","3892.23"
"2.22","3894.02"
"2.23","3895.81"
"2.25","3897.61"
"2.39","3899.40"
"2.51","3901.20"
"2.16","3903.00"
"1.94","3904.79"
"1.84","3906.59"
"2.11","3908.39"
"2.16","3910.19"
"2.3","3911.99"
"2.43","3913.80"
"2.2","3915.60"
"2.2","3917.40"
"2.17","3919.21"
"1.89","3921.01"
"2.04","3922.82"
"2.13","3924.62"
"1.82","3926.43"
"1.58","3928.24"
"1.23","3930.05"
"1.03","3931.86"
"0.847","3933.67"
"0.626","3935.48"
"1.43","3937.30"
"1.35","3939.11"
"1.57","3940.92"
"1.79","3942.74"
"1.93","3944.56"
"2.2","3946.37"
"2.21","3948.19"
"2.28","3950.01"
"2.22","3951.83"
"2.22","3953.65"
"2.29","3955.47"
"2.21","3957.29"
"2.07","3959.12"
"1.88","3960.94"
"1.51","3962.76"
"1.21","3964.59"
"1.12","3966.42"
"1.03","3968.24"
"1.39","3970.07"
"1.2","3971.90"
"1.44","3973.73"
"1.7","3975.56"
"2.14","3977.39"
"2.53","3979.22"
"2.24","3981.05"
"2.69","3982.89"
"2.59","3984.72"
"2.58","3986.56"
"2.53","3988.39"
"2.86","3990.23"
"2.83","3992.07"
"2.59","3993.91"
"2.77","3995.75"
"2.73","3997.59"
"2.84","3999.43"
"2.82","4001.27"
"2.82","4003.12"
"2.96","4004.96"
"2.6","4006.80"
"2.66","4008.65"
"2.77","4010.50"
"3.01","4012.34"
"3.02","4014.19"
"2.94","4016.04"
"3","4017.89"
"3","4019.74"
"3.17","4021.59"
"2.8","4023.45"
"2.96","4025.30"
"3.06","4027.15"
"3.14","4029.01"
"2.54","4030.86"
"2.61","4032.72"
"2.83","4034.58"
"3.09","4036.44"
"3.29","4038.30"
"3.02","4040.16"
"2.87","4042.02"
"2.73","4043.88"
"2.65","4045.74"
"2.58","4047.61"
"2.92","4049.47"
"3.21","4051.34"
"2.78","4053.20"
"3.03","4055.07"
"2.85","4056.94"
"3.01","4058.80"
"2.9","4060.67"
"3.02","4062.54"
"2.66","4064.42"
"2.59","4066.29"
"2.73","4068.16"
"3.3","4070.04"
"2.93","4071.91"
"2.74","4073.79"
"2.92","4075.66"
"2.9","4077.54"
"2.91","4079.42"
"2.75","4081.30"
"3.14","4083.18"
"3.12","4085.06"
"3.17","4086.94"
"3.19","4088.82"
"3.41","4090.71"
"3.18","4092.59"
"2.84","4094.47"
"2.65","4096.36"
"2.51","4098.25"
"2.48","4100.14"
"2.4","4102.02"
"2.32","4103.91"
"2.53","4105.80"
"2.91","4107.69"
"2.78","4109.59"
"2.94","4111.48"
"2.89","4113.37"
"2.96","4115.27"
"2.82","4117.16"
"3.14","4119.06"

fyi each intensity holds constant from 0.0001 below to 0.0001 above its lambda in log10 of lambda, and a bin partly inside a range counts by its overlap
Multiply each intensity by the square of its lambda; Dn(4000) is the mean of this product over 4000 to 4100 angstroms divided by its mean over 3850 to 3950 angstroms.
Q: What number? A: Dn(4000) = 1.69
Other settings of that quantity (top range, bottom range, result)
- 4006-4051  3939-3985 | 1.59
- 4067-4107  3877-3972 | 1.69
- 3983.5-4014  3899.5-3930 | 1.38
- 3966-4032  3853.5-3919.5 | 1.38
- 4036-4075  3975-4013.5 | 1.13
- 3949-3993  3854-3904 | 1.12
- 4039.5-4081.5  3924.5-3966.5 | 1.79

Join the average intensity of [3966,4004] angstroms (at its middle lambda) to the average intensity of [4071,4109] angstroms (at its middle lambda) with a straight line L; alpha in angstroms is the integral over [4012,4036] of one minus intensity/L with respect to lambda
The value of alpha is -4.3 angstroms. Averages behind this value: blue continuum 2.27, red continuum 2.85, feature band 2.93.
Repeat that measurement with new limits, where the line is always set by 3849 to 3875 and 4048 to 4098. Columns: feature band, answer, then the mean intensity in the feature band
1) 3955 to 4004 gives 5.8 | 2.17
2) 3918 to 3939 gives 6.2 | 1.53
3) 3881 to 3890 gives 1.1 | 1.7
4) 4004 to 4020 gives -1.6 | 2.88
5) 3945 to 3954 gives 0.3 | 2.21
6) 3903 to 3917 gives -0.4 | 2.14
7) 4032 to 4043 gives -0.8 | 2.96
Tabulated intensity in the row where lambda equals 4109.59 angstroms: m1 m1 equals 2.78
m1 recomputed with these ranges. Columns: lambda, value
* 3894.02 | 2.22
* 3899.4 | 2.39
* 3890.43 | 1.72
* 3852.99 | 1.68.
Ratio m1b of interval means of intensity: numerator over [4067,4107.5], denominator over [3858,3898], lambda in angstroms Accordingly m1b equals 1.56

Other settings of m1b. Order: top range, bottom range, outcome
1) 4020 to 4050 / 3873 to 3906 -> 1.49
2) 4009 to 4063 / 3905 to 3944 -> 1.67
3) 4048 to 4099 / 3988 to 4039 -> 1.02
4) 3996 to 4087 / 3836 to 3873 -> 1.69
